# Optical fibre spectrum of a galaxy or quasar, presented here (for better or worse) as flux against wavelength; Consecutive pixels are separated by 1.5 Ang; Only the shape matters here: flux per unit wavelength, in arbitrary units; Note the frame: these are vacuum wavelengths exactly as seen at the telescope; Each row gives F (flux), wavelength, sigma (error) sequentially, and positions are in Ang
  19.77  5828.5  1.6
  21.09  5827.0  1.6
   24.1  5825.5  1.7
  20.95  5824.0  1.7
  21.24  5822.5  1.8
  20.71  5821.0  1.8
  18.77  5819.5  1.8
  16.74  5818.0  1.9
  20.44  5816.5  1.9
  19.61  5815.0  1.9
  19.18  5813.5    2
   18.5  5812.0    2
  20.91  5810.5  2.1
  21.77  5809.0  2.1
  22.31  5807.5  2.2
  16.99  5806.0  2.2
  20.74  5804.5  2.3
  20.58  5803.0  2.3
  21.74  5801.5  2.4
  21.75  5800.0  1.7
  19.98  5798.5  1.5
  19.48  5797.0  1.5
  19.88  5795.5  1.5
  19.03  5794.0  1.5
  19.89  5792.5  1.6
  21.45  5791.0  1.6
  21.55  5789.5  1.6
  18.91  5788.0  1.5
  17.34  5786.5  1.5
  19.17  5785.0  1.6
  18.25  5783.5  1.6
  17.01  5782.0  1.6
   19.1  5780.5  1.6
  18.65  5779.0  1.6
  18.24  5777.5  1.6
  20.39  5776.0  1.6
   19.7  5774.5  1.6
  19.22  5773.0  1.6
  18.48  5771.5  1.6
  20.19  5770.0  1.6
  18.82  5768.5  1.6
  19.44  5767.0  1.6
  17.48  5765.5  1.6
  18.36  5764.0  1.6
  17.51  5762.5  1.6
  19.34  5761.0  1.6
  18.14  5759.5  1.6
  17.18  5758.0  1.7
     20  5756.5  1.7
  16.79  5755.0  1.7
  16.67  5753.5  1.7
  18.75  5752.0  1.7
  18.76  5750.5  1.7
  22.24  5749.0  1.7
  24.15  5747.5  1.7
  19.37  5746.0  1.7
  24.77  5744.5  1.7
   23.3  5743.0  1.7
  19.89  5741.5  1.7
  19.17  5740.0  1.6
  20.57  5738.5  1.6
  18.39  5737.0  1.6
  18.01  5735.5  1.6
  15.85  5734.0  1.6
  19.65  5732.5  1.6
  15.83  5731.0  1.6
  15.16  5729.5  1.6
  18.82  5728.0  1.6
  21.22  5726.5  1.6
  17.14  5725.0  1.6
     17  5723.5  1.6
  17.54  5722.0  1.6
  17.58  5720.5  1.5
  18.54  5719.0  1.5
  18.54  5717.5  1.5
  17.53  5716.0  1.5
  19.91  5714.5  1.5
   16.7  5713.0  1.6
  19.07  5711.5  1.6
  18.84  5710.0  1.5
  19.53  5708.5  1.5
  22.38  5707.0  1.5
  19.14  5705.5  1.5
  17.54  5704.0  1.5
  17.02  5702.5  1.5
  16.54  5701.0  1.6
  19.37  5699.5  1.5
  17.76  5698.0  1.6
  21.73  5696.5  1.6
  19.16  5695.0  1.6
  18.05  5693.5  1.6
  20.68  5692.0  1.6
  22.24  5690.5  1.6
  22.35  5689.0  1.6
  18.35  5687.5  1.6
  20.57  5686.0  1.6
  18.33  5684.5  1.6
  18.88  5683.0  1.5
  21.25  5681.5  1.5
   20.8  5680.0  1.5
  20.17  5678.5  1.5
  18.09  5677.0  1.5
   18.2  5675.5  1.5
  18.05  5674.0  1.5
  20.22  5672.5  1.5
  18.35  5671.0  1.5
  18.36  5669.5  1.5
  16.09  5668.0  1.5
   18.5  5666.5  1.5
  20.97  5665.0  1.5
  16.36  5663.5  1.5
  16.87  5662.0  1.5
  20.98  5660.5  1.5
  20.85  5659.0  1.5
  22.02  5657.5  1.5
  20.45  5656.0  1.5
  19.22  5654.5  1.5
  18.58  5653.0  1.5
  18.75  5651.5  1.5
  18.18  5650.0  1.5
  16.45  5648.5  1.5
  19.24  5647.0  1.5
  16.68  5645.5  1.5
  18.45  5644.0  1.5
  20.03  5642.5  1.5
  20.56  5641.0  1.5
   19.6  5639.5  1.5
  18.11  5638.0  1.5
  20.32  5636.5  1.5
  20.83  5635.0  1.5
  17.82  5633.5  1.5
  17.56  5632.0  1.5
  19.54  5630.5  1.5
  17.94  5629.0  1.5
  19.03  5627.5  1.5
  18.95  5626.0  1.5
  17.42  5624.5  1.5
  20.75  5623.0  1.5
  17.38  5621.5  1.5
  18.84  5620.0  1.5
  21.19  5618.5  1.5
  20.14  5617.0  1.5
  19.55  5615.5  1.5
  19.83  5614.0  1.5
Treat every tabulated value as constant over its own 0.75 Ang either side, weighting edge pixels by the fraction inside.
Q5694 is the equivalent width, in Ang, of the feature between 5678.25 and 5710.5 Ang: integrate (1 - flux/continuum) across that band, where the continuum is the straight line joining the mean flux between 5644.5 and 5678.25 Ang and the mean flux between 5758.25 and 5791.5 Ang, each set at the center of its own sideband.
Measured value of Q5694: -1.4 Ang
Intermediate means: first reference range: 18.7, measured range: 19.6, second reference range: 18.9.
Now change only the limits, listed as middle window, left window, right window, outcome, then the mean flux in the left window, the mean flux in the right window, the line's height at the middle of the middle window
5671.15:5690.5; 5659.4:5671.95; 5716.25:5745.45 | -1.2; 18.4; 18.8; 18.5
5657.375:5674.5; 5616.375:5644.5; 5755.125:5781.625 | 0.2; 19.2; 18.8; 19.1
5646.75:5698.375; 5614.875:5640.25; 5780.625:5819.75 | -0.1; 19.1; 19.7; 19.3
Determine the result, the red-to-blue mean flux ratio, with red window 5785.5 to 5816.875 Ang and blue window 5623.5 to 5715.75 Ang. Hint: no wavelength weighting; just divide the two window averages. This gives 1.05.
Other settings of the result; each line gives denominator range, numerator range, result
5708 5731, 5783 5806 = 1.10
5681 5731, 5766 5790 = 1.01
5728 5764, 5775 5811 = 1.04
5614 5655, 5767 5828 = 1.05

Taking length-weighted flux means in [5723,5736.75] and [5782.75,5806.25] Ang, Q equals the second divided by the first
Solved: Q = 1.1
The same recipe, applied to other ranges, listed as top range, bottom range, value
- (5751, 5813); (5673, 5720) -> 1.00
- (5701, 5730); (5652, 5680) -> 0.96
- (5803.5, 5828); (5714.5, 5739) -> 1.13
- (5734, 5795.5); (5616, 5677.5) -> 1.02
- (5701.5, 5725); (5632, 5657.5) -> 0.97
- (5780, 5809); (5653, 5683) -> 1.03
